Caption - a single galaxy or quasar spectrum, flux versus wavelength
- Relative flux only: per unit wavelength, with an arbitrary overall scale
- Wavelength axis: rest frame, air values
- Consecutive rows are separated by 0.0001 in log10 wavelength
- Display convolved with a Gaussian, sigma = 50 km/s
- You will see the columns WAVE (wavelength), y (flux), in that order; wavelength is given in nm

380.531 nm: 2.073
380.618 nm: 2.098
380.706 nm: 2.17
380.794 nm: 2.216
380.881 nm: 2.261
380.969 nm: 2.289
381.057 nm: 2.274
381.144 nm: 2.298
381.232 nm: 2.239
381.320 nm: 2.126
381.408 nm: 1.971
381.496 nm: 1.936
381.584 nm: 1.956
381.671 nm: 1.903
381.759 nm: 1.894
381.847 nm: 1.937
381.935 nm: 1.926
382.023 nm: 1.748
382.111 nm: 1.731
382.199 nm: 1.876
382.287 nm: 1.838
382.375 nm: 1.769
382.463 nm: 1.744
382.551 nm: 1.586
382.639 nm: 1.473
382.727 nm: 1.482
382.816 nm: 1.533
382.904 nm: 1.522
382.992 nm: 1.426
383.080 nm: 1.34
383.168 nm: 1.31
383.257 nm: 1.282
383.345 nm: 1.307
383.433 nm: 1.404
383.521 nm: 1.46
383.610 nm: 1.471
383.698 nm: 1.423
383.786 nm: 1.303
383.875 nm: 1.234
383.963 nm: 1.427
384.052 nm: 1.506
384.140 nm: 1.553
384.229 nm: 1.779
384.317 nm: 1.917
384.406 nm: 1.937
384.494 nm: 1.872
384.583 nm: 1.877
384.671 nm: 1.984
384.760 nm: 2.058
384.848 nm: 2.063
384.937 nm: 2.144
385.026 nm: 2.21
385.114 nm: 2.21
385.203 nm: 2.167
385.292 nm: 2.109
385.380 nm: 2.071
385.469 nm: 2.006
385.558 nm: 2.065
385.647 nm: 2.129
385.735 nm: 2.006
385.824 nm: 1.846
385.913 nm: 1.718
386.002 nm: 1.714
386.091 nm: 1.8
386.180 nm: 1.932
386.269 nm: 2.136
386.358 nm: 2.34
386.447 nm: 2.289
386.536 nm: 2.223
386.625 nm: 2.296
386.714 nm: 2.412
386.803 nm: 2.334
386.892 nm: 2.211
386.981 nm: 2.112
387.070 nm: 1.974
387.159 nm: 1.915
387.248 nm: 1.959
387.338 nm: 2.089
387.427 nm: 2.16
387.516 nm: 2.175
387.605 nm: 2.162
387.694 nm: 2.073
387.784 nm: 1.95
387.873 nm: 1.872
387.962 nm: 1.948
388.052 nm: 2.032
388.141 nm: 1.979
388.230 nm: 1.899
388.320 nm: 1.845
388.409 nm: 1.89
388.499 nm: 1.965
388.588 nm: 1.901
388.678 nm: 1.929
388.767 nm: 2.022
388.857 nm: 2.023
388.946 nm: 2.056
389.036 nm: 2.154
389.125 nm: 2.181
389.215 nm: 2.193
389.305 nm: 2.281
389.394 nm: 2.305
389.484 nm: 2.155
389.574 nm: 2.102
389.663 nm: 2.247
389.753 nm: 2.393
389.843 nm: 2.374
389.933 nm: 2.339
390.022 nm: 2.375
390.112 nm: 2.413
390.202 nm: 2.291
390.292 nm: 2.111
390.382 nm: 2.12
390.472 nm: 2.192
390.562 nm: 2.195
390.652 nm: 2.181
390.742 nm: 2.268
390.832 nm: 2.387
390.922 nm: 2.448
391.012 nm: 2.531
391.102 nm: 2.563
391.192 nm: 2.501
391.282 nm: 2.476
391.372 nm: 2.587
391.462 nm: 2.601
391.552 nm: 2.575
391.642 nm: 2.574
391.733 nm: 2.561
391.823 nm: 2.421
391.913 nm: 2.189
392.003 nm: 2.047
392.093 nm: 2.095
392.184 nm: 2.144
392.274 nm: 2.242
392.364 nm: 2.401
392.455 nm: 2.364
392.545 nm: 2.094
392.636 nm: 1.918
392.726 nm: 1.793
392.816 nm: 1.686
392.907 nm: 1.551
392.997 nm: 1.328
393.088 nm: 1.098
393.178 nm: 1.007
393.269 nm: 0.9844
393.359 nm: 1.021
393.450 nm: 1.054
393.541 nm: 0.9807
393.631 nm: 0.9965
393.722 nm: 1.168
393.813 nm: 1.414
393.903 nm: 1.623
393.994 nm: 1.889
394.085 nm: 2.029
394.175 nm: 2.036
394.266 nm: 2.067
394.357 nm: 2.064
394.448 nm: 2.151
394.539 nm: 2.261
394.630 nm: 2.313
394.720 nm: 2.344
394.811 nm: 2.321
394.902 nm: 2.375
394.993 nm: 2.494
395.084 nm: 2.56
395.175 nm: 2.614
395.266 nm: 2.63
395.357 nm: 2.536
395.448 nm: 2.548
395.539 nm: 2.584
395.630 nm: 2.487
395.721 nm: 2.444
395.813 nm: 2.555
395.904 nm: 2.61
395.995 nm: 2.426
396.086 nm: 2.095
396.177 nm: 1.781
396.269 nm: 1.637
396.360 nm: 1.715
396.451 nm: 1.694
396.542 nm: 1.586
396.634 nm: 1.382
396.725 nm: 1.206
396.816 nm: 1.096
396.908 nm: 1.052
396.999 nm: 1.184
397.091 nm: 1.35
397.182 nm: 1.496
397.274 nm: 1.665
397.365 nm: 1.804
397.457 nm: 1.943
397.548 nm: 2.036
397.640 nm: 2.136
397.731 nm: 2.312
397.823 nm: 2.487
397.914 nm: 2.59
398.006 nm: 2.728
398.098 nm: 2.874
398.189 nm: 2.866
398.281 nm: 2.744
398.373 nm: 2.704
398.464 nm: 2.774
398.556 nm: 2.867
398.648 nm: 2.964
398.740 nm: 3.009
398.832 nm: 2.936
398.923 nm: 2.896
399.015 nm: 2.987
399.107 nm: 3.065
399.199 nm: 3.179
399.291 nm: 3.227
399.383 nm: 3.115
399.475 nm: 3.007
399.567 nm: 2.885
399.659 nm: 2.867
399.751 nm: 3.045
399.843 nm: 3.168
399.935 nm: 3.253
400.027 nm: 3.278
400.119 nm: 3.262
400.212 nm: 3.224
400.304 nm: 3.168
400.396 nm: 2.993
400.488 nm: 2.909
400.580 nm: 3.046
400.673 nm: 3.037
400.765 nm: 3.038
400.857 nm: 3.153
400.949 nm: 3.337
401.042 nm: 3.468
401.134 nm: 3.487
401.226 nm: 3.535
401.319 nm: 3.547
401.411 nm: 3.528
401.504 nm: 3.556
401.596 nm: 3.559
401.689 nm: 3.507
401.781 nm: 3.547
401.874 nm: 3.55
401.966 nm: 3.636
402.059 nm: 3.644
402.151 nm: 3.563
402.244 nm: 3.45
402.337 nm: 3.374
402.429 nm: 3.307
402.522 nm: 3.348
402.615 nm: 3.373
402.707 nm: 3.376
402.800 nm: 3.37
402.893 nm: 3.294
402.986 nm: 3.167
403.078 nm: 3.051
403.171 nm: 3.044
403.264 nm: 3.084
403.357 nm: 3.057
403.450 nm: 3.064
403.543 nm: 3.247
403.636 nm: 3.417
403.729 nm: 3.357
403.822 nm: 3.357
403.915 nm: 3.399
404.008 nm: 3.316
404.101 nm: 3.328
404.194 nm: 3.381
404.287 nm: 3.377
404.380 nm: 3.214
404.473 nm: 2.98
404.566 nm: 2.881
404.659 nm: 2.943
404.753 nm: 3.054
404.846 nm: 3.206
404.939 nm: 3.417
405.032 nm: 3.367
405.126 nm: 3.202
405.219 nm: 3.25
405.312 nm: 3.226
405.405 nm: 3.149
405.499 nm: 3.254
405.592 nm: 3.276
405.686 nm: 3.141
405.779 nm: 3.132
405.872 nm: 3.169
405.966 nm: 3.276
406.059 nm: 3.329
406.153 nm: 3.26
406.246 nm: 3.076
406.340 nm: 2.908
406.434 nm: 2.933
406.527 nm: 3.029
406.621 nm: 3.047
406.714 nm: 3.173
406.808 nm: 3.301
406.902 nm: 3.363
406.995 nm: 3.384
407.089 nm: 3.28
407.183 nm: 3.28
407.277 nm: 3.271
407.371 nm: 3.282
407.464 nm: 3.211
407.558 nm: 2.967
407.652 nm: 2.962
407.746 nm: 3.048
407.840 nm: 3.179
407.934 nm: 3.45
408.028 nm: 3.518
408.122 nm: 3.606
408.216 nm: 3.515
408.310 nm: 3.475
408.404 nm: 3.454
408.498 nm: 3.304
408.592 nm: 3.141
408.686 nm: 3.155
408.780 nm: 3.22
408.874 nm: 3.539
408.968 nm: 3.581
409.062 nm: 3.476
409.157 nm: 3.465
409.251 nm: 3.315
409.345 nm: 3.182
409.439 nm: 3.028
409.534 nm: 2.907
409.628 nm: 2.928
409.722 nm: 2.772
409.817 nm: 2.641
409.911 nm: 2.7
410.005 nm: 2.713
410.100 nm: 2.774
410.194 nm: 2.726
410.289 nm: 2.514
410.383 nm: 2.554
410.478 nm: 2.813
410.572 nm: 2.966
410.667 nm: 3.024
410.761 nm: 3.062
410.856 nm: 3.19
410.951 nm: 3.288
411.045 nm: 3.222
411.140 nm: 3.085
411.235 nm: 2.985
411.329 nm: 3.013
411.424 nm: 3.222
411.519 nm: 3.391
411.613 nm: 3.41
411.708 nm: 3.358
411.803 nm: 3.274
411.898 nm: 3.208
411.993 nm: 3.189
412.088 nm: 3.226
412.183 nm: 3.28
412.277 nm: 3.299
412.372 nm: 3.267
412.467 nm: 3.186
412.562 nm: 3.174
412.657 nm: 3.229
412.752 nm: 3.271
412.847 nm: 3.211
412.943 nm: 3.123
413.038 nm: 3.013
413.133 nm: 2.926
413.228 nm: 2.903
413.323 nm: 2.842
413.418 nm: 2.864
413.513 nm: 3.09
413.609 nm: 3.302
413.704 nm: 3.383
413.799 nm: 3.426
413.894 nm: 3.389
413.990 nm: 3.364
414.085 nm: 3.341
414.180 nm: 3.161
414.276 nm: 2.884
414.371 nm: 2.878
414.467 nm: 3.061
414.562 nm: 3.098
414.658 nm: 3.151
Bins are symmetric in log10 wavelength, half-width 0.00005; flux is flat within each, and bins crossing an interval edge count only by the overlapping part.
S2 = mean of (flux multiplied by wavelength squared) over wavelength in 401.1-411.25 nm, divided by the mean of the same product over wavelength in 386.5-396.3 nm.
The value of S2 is 1.6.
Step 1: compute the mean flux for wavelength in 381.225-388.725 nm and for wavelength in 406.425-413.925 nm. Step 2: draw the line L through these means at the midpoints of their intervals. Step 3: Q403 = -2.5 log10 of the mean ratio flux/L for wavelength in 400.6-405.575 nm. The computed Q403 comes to -0.18 mag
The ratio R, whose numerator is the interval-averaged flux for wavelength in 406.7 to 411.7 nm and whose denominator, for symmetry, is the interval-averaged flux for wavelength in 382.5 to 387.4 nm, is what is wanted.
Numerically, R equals 1.72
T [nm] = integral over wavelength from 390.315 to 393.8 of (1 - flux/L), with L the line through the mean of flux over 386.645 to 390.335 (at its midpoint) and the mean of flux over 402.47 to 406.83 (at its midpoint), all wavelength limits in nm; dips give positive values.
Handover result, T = 0.54 nm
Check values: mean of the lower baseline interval 2.12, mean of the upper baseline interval 3.2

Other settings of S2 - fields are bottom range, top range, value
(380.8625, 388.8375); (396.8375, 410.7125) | 1.78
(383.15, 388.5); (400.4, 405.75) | 1.88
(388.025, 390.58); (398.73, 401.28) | 1.55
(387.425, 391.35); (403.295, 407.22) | 1.60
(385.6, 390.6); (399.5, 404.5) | 1.68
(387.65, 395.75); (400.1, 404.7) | 1.66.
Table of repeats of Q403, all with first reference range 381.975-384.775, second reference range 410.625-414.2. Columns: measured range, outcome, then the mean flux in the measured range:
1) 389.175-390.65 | -0.155 mag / 2.25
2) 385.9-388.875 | -0.129 mag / 2.04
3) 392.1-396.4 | 0.120 mag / 1.97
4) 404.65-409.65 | -0.119 mag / 3.24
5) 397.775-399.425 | -0.186 mag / 2.89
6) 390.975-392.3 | -0.177 mag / 2.41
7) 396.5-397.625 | 0.487 mag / 1.5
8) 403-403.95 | -0.186 mag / 3.2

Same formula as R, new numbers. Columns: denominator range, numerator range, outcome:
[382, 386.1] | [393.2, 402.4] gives 1.46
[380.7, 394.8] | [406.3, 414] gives 1.61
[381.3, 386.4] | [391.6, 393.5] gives 1.03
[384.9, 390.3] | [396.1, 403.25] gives 1.34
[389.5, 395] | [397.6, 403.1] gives 1.53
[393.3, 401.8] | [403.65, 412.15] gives 1.28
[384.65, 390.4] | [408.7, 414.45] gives 1.48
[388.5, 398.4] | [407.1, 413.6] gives 1.51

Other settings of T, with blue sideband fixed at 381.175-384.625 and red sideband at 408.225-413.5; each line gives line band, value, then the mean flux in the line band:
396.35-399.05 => 0.299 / 2.17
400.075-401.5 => -0.365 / 3.26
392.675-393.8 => 0.495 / 1.23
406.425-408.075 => -0.160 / 3.21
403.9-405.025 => -0.172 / 3.21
